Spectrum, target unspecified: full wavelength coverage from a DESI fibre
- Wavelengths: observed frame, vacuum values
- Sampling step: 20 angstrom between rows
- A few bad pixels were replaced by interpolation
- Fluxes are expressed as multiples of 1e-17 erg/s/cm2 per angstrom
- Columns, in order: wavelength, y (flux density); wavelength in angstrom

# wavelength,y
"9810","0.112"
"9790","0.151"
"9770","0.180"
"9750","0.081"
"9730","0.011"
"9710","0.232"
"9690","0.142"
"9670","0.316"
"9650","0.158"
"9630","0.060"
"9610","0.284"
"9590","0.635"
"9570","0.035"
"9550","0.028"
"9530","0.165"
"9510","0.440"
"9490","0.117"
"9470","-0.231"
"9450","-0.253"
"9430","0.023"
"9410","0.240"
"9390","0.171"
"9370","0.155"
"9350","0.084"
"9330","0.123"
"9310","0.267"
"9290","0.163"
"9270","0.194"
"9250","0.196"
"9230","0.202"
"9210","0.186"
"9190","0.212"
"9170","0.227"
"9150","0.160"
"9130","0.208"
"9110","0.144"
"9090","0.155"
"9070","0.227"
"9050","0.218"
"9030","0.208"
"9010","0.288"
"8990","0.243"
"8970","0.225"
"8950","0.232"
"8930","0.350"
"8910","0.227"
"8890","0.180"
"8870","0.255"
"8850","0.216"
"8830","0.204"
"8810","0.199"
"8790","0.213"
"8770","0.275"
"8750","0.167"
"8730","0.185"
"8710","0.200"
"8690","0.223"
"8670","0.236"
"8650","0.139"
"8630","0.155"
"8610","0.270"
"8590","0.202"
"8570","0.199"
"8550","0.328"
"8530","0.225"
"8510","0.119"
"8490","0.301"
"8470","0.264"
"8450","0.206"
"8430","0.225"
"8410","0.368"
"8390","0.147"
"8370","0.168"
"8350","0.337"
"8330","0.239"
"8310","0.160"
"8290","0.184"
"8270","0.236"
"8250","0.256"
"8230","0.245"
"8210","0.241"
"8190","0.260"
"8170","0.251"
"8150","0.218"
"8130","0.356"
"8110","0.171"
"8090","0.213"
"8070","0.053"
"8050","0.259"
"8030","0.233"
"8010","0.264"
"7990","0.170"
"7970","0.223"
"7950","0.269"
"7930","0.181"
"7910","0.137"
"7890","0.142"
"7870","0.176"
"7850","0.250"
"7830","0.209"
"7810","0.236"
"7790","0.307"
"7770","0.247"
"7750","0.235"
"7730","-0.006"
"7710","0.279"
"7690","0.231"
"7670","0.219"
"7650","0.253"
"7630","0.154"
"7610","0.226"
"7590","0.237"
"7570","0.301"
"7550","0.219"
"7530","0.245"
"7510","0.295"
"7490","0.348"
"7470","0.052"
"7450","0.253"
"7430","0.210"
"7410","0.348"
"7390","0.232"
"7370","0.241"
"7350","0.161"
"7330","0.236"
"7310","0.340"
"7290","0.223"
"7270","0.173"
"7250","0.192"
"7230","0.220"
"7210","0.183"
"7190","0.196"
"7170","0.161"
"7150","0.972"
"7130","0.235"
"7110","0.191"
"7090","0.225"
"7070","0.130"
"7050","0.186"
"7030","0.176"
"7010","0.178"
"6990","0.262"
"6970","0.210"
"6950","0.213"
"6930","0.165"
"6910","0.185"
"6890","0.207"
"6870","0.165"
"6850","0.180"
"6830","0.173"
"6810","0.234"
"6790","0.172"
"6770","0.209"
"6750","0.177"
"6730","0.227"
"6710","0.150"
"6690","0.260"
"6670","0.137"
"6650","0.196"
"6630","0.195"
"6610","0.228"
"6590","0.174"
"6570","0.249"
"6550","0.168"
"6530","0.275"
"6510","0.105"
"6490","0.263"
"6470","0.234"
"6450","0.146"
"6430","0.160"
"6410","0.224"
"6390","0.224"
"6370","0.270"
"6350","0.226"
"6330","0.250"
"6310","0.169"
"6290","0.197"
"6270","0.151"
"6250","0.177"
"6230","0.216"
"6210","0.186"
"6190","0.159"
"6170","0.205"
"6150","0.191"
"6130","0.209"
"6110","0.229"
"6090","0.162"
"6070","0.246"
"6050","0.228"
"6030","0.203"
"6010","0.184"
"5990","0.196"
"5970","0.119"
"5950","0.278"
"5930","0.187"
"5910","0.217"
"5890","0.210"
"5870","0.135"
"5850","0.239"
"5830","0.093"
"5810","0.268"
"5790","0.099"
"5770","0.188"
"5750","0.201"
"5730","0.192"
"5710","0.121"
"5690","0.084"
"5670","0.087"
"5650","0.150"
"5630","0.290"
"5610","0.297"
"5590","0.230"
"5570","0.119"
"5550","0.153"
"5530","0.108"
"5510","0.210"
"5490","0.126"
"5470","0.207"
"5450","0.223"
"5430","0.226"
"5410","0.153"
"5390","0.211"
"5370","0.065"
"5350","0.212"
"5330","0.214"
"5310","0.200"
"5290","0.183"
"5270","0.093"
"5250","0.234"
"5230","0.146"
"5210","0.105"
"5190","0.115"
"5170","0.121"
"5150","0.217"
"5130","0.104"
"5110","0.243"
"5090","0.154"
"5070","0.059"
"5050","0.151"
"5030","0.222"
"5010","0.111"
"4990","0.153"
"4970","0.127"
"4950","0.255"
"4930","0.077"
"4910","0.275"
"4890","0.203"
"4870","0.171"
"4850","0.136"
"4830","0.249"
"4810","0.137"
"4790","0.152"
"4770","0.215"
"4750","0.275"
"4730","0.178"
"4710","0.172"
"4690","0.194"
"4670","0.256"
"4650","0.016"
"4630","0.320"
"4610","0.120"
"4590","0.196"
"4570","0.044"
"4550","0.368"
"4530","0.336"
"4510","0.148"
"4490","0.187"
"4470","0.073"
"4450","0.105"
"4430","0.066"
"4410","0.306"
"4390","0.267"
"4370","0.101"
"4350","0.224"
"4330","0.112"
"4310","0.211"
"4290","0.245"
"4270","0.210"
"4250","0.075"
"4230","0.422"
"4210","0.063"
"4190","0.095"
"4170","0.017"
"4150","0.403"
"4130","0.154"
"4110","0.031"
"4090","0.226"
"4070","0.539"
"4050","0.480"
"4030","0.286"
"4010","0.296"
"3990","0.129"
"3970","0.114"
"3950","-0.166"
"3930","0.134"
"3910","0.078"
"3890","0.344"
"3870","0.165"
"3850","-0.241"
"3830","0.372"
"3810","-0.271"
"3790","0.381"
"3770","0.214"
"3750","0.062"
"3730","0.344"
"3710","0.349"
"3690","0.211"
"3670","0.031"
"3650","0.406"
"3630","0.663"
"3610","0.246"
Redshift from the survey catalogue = 0.92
